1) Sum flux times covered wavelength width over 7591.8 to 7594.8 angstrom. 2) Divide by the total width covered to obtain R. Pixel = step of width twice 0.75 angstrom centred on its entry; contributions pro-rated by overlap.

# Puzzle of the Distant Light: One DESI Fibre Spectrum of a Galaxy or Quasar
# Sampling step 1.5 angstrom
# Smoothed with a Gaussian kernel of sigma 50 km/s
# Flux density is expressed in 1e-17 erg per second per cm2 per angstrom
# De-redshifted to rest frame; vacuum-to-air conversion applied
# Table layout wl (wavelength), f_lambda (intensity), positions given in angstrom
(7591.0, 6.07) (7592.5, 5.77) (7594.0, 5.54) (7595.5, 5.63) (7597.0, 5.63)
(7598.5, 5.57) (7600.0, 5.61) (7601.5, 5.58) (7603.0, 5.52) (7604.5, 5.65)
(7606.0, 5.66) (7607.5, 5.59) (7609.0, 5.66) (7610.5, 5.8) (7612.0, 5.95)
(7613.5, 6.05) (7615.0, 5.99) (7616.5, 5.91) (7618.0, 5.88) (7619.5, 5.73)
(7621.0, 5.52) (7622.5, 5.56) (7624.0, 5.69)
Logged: 5.65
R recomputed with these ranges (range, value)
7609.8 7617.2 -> 5.94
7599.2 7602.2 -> 5.59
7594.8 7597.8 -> 5.63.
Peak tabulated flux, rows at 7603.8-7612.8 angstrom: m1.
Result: 5.95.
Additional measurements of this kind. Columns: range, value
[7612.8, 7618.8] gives 6.05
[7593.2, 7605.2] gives 5.65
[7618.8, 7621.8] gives 5.73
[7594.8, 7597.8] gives 5.63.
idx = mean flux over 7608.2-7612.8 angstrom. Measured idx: 5.8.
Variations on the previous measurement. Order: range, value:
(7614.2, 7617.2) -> 5.95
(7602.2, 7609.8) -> 5.62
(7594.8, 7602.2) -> 5.6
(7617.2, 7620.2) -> 5.81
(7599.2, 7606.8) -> 5.6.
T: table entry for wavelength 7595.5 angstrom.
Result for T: 5.63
